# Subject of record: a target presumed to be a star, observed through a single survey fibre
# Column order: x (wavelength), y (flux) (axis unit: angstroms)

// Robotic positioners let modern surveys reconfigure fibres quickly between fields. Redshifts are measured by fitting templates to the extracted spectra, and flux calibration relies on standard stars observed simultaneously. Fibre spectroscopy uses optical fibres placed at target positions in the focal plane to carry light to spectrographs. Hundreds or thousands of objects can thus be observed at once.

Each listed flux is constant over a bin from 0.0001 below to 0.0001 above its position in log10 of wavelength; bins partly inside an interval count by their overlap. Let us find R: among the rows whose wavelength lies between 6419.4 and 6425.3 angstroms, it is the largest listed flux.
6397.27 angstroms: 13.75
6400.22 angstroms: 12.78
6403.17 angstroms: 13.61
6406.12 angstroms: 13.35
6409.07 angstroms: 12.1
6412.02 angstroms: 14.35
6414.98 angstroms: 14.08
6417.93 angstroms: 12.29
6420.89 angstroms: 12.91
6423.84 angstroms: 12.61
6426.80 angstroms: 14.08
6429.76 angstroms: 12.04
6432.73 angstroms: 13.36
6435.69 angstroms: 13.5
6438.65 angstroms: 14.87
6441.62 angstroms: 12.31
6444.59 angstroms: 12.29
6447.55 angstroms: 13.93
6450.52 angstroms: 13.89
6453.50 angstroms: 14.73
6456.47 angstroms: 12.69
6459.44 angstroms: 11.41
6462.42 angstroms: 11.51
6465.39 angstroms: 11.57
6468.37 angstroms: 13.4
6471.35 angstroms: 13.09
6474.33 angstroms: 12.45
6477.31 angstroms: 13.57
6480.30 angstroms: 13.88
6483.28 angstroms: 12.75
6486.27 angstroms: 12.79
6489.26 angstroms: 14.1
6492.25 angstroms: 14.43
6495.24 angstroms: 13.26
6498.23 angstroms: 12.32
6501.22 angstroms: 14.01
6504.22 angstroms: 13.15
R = 12.91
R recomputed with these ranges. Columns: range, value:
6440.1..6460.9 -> 14.73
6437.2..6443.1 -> 14.87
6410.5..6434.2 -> 14.35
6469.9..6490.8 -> 14.1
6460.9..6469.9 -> 13.4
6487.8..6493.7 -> 14.43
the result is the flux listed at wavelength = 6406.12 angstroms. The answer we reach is 13.35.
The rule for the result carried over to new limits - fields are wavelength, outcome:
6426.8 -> 14.08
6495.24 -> 13.26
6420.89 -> 12.91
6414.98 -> 14.08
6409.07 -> 12.1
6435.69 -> 13.5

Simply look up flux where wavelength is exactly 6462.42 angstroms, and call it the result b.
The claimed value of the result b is 11.51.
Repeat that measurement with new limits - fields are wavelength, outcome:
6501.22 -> 14.01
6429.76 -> 12.04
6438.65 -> 14.87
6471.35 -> 13.09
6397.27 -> 13.75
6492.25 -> 14.43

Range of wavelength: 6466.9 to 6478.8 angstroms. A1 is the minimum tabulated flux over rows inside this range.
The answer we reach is 12.45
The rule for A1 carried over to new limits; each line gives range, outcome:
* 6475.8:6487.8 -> 12.75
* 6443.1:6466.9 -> 11.41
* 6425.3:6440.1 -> 12.04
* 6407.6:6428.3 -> 12.1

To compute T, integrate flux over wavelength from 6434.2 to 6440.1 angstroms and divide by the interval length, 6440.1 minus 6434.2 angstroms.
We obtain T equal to 14.2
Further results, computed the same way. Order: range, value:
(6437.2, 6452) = 13.5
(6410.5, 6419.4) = 13.6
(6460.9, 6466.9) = 11.5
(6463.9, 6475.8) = 12.6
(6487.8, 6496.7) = 13.9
